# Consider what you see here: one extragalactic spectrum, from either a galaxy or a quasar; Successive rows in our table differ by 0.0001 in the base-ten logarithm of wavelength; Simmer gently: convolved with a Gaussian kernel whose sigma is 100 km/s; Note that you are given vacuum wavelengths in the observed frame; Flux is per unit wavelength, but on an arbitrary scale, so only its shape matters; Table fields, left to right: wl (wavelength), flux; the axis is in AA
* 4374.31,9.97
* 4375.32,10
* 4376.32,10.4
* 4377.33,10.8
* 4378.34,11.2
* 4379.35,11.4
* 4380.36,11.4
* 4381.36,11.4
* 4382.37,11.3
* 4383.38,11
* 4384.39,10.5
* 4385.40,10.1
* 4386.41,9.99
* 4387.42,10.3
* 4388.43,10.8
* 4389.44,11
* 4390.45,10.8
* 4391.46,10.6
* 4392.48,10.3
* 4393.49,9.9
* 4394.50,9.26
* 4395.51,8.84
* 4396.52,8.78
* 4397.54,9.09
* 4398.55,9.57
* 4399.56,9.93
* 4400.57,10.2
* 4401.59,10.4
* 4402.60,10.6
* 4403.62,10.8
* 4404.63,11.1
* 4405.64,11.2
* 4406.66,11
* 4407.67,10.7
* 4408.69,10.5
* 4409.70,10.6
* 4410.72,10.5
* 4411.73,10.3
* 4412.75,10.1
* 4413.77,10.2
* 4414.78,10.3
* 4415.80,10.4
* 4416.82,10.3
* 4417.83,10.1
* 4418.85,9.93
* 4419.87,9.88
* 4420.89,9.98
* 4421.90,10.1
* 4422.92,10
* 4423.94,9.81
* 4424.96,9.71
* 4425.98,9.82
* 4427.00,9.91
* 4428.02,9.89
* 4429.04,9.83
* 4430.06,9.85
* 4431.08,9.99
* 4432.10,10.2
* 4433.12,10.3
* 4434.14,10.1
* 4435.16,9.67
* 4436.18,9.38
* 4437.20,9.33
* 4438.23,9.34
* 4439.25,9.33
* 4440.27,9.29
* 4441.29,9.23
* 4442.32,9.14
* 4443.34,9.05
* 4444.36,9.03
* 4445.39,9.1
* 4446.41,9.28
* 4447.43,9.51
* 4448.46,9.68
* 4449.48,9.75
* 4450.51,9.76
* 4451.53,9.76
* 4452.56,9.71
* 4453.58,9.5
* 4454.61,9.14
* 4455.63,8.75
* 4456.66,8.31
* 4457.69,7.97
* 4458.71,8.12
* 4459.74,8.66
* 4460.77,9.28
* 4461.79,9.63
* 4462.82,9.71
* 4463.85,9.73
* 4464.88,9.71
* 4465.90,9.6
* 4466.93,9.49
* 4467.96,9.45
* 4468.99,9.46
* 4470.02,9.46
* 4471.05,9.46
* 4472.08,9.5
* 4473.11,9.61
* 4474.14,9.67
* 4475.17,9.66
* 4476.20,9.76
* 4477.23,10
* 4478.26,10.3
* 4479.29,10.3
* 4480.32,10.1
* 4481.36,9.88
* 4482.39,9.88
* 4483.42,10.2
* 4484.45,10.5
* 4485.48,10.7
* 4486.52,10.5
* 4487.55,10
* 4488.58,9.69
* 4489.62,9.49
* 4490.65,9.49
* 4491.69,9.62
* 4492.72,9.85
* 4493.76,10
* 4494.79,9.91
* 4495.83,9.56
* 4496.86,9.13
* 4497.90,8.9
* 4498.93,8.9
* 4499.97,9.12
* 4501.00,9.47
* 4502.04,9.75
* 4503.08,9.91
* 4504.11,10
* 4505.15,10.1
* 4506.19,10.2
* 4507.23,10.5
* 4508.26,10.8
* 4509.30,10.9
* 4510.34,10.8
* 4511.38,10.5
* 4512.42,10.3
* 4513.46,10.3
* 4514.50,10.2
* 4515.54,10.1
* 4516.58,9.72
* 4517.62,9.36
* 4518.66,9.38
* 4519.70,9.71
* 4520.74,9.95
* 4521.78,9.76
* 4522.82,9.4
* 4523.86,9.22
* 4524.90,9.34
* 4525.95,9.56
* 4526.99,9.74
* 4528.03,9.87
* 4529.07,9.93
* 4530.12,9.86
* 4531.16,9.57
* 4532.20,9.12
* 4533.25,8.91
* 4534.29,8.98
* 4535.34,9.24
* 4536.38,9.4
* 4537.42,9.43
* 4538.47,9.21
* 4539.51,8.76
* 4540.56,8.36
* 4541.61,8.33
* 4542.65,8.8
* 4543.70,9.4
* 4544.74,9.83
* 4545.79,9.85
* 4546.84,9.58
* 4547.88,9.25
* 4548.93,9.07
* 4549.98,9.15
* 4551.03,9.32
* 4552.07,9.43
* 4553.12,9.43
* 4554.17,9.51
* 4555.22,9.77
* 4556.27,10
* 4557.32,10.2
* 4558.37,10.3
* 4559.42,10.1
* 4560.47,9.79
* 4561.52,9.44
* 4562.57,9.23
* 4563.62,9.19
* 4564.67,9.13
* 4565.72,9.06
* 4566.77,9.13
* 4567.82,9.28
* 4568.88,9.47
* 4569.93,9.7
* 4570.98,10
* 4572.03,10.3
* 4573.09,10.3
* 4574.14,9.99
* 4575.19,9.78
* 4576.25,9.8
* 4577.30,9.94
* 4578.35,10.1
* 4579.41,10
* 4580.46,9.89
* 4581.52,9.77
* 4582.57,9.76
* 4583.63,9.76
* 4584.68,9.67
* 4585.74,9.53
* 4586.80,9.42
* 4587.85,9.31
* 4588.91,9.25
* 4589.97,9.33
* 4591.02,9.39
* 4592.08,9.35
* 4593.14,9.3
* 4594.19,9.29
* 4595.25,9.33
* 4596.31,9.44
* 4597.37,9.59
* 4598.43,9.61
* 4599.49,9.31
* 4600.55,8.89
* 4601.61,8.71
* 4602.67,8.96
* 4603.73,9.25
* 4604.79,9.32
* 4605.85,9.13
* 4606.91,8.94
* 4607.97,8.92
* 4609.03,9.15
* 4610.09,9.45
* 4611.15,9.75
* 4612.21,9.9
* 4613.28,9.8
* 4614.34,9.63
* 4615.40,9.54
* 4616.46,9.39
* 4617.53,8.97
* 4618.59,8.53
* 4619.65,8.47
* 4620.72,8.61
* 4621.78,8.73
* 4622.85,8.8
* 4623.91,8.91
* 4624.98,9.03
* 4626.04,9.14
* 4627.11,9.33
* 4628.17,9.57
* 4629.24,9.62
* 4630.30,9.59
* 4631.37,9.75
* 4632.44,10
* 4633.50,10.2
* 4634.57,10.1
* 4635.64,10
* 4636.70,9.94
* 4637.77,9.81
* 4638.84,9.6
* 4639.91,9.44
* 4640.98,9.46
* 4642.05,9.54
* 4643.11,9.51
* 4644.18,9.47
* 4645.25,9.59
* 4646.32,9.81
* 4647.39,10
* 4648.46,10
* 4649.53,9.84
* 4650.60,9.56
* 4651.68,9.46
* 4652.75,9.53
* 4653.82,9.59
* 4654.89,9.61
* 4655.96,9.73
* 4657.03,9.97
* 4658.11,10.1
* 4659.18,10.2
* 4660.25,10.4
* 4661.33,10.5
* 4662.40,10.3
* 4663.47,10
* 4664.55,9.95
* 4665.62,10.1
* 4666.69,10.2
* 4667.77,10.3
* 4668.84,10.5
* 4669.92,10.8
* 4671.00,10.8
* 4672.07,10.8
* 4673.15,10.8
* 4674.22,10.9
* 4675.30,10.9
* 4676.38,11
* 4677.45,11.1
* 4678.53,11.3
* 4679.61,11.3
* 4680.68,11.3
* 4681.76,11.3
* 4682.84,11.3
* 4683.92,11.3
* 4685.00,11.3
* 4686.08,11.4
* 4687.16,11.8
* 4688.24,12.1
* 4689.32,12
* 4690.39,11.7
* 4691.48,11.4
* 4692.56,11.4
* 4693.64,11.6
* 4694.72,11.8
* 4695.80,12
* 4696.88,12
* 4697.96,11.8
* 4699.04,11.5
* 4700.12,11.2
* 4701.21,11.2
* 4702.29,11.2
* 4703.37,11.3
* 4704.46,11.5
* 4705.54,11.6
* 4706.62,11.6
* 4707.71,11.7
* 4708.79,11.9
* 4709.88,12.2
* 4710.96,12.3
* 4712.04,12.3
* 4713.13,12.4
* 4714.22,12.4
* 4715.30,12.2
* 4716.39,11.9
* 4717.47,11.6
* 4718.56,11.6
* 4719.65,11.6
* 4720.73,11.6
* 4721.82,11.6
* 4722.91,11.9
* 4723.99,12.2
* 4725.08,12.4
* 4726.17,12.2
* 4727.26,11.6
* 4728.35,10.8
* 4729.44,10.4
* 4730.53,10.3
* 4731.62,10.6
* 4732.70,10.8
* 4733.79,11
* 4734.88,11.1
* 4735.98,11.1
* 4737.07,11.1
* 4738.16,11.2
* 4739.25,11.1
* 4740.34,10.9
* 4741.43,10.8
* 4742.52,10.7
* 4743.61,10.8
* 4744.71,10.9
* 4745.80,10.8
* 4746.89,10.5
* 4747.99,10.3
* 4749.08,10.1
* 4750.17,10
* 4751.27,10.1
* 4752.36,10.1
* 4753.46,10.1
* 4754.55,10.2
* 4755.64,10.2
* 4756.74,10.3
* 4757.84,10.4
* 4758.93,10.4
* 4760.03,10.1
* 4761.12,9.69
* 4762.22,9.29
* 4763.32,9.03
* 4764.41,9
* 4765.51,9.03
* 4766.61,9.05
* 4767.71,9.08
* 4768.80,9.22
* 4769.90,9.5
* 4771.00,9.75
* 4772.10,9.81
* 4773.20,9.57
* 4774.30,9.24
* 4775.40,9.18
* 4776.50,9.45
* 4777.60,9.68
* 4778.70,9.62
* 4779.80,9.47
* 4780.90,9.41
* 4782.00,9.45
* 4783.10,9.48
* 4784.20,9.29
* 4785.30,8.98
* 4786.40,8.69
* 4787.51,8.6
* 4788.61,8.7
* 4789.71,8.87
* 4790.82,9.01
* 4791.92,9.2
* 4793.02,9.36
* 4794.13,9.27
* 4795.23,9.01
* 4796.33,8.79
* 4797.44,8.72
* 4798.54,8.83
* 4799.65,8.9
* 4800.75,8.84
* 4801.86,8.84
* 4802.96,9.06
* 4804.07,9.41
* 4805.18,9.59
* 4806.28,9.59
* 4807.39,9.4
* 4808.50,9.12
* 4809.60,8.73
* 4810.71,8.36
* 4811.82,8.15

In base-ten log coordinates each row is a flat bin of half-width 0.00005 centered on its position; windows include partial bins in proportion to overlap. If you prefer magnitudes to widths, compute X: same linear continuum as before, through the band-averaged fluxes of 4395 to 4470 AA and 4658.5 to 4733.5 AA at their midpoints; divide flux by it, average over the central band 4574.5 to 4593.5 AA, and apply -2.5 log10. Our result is 0.11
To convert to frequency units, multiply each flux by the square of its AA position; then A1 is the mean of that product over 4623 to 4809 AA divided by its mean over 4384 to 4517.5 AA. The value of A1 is 1.18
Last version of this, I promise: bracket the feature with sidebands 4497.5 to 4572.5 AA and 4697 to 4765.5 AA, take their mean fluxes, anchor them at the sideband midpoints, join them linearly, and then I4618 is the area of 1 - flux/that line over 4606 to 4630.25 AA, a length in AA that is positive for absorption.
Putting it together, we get 2.4 AA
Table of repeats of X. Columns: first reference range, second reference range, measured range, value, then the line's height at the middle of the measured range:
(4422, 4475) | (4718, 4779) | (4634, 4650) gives 0.04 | 10.1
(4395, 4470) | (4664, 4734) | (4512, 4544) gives 0.10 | 10.3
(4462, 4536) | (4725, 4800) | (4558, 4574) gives 0.02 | 9.81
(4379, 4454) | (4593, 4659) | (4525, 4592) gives 0.01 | 9.64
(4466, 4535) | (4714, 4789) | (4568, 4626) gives 0.07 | 10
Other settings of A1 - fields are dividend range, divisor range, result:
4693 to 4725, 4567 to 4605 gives 1.30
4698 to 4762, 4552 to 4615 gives 1.24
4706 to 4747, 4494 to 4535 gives 1.28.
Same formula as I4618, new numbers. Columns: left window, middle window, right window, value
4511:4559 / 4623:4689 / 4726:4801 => -3.4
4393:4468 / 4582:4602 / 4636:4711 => 2.0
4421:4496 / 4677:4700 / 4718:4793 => -3.4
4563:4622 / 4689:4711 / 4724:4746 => -2.0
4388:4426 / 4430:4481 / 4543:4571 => 2.6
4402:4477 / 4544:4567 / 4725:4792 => 0.7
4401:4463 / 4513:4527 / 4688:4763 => 0.7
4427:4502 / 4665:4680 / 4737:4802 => -1.8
